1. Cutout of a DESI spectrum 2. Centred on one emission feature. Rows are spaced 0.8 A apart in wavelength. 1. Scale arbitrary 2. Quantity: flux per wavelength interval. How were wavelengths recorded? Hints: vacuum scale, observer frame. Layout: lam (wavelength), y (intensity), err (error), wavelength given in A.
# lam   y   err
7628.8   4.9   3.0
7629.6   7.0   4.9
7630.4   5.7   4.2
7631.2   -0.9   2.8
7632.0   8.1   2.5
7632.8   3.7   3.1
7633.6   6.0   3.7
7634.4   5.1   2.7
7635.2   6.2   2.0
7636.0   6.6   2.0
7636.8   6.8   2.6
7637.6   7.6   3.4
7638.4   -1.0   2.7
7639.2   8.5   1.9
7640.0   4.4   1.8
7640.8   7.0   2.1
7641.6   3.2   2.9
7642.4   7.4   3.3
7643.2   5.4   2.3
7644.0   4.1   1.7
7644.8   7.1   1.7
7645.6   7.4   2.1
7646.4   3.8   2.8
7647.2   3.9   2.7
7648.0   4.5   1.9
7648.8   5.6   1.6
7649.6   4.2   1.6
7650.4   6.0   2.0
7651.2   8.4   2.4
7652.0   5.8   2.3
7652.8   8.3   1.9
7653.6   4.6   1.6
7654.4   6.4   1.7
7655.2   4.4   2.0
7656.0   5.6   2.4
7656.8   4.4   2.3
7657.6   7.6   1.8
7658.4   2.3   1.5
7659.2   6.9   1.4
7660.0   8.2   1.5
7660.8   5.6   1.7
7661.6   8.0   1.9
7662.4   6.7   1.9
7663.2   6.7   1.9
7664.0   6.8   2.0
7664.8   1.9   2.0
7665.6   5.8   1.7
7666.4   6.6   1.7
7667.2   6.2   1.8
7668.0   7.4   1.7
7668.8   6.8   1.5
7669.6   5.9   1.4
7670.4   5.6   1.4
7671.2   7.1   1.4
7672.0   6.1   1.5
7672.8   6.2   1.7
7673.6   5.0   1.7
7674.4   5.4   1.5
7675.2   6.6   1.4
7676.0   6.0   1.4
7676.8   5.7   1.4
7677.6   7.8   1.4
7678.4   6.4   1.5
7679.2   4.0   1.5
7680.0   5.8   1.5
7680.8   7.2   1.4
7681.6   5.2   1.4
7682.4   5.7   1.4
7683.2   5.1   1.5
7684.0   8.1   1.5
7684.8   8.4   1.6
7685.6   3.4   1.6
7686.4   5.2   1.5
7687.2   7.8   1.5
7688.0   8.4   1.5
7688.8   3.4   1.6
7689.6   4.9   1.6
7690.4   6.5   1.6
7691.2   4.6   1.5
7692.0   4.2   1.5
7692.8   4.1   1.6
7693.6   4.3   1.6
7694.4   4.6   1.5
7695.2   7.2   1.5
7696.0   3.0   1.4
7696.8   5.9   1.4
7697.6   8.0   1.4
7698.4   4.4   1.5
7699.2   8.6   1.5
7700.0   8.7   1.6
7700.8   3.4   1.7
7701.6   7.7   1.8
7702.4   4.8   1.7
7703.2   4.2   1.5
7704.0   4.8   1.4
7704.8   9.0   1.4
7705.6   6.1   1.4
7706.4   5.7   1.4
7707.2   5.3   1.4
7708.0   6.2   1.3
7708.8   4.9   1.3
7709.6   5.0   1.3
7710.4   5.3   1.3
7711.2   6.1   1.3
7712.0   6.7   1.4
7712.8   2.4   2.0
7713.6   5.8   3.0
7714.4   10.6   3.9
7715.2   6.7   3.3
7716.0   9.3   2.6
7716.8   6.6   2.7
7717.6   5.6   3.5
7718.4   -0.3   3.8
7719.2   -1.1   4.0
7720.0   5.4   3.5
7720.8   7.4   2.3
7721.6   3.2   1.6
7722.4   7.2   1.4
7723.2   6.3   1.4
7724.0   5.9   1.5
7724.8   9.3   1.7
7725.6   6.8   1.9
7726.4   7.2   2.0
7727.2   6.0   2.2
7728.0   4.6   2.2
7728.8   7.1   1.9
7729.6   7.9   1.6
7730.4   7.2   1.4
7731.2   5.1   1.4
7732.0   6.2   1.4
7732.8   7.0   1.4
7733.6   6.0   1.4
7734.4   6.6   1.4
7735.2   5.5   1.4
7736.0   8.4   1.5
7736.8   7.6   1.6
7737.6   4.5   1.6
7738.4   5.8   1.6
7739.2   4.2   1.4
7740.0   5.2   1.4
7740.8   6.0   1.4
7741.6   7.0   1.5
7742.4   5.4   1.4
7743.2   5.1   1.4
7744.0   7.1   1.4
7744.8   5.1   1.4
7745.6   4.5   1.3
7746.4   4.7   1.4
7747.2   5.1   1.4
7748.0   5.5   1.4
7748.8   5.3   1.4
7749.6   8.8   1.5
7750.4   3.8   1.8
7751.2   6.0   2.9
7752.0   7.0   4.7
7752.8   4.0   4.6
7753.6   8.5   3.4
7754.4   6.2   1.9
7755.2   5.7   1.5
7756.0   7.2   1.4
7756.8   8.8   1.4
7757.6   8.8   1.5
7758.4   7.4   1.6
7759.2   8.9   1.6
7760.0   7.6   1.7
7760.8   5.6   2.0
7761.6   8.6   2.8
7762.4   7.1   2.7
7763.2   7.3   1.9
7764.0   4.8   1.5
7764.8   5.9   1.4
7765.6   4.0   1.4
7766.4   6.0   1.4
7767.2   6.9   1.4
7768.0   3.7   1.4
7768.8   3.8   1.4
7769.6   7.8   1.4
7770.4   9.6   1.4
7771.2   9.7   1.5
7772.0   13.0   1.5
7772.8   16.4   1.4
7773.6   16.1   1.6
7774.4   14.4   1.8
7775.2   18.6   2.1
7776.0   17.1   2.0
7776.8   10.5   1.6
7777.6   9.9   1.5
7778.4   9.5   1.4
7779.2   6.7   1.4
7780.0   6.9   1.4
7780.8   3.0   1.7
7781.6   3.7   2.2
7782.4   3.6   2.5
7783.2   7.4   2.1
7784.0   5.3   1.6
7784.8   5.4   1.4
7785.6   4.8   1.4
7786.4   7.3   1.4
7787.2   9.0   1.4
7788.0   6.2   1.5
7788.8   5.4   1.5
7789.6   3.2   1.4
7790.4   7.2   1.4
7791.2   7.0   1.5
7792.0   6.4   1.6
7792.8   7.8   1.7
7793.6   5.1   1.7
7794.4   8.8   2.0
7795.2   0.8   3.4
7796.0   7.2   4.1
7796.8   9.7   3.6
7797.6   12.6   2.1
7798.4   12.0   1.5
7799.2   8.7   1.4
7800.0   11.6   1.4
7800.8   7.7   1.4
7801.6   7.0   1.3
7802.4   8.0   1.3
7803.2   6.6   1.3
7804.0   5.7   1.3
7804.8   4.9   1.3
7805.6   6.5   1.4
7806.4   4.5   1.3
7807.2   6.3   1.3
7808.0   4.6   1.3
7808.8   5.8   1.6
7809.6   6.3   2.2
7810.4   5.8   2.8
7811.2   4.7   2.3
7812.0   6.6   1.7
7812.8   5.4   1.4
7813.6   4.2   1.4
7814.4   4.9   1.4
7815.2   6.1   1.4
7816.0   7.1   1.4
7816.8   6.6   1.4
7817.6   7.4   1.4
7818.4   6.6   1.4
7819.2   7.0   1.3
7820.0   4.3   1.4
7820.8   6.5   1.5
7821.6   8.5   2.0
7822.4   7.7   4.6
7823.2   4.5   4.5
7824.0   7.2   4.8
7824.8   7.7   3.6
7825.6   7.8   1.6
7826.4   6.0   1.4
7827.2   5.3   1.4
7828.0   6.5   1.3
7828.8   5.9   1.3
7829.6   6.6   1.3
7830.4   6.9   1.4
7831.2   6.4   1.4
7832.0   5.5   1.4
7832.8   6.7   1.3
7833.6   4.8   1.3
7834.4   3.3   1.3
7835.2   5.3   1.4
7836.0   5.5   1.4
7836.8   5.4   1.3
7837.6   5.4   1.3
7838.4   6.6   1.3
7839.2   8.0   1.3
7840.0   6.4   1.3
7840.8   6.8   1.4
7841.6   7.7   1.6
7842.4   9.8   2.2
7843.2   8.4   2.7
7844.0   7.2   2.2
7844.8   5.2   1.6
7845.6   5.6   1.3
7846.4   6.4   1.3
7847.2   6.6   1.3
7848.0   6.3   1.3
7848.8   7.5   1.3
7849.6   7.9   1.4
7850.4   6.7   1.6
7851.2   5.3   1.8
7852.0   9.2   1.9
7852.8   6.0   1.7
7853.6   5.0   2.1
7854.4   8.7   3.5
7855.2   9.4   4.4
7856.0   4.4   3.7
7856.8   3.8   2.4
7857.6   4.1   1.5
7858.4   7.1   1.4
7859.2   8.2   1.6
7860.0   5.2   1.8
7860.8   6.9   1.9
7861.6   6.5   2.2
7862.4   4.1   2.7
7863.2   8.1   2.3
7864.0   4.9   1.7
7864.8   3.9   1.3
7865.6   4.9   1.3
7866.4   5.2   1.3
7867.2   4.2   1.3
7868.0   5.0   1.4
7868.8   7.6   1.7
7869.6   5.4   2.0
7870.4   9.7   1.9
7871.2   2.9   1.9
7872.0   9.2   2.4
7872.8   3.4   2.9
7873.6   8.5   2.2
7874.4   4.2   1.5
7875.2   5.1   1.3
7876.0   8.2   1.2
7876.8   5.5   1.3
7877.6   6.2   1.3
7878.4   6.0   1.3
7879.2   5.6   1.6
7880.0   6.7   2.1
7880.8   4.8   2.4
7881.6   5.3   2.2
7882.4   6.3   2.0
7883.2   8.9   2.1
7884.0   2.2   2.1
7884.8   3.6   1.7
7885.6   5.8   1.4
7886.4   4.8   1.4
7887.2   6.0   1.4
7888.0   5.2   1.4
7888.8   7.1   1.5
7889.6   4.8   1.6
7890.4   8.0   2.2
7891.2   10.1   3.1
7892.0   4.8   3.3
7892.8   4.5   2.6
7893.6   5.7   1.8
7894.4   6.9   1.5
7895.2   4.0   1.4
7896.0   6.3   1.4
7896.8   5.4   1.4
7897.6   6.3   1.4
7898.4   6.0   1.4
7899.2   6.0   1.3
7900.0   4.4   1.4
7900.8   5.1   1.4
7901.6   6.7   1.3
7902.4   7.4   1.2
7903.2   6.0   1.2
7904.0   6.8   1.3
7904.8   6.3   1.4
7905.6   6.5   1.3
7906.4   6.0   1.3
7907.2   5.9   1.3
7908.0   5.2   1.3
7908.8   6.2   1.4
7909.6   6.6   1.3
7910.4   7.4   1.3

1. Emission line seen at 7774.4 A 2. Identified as H-alpha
